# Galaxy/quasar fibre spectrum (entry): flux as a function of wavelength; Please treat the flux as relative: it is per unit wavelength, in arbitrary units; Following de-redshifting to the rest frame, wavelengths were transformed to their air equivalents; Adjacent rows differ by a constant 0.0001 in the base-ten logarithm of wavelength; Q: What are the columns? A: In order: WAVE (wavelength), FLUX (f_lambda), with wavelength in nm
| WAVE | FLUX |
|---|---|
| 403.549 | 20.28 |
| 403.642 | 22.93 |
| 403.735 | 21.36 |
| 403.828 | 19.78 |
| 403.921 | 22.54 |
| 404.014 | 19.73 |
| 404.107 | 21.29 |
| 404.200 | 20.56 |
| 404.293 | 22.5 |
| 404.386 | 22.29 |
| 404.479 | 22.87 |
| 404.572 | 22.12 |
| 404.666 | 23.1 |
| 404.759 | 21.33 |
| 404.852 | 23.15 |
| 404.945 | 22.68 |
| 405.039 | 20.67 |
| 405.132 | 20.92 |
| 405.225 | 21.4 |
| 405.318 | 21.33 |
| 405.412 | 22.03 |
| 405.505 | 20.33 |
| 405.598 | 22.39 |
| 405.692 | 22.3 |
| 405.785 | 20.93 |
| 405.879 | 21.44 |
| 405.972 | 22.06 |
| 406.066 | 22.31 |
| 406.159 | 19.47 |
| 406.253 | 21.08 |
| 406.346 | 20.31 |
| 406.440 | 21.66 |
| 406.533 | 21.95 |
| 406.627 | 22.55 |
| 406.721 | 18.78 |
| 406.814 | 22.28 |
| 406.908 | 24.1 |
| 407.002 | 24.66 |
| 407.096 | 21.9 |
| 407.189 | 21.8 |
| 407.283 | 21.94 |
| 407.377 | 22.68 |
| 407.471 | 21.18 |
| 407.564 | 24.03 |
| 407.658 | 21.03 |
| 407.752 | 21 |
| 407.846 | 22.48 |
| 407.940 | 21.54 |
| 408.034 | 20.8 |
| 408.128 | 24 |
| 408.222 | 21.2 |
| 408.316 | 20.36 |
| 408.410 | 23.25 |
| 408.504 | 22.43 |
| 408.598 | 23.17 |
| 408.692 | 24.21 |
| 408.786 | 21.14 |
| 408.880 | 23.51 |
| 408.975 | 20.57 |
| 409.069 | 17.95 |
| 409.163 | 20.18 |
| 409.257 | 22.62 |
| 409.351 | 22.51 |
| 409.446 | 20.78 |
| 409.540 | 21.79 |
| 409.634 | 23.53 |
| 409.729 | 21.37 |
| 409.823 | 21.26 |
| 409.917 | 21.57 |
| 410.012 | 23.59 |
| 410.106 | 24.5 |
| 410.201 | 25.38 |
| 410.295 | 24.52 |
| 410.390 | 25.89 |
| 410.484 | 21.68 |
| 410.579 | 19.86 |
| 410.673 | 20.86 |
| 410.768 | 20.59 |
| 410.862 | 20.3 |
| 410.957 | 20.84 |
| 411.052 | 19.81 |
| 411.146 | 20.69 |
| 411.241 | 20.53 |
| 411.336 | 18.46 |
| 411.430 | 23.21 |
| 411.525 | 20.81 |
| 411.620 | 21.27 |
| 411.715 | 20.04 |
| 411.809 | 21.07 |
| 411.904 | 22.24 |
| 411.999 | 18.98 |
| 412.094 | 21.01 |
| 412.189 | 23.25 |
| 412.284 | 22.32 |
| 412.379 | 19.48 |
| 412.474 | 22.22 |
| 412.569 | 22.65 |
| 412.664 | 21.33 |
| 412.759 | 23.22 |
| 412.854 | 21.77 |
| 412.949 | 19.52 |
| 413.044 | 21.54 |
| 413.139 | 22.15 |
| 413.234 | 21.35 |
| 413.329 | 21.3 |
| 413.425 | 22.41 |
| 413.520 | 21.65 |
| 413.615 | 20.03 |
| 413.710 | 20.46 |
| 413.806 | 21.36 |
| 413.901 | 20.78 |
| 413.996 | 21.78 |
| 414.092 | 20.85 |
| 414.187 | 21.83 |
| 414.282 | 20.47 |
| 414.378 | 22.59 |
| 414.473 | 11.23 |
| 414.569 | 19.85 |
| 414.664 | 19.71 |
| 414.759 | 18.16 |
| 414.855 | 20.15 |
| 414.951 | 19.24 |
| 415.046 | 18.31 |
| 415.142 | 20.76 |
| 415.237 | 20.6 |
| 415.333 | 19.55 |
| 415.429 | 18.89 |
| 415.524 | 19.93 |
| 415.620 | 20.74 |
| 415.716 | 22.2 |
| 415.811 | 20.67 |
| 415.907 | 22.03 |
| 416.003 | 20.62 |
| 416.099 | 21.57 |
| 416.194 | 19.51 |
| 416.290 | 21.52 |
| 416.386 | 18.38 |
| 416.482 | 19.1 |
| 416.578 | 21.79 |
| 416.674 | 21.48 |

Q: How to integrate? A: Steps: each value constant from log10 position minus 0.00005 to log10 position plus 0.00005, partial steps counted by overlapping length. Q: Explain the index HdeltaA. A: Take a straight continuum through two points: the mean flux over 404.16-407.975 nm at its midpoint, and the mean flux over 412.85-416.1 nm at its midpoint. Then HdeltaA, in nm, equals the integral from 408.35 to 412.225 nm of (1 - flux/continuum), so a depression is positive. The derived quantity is -0.11 nm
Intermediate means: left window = 21.8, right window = 20.4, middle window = 21.7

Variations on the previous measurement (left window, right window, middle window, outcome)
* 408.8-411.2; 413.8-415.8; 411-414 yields -0.05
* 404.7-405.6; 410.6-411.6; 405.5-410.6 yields -0.23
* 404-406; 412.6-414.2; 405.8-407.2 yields 0.00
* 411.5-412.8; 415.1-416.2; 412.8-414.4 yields -0.01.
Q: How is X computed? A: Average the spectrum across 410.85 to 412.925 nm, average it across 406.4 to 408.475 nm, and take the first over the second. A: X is 0.96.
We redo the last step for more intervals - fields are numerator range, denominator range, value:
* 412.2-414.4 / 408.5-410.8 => 0.97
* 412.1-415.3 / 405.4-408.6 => 0.95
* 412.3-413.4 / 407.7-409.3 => 0.99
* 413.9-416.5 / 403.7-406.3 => 0.93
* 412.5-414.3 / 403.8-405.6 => 0.99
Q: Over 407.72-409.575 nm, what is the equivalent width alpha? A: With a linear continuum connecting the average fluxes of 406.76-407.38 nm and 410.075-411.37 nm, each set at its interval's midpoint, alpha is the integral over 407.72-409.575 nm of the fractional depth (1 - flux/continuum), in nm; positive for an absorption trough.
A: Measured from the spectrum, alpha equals 0.04 nm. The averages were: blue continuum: 22.7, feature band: 21.8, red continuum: 21.7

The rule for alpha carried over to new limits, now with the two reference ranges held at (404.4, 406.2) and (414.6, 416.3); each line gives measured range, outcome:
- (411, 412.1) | 0.007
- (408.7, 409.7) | -0.019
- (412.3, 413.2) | -0.041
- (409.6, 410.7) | -0.097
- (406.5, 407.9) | -0.046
